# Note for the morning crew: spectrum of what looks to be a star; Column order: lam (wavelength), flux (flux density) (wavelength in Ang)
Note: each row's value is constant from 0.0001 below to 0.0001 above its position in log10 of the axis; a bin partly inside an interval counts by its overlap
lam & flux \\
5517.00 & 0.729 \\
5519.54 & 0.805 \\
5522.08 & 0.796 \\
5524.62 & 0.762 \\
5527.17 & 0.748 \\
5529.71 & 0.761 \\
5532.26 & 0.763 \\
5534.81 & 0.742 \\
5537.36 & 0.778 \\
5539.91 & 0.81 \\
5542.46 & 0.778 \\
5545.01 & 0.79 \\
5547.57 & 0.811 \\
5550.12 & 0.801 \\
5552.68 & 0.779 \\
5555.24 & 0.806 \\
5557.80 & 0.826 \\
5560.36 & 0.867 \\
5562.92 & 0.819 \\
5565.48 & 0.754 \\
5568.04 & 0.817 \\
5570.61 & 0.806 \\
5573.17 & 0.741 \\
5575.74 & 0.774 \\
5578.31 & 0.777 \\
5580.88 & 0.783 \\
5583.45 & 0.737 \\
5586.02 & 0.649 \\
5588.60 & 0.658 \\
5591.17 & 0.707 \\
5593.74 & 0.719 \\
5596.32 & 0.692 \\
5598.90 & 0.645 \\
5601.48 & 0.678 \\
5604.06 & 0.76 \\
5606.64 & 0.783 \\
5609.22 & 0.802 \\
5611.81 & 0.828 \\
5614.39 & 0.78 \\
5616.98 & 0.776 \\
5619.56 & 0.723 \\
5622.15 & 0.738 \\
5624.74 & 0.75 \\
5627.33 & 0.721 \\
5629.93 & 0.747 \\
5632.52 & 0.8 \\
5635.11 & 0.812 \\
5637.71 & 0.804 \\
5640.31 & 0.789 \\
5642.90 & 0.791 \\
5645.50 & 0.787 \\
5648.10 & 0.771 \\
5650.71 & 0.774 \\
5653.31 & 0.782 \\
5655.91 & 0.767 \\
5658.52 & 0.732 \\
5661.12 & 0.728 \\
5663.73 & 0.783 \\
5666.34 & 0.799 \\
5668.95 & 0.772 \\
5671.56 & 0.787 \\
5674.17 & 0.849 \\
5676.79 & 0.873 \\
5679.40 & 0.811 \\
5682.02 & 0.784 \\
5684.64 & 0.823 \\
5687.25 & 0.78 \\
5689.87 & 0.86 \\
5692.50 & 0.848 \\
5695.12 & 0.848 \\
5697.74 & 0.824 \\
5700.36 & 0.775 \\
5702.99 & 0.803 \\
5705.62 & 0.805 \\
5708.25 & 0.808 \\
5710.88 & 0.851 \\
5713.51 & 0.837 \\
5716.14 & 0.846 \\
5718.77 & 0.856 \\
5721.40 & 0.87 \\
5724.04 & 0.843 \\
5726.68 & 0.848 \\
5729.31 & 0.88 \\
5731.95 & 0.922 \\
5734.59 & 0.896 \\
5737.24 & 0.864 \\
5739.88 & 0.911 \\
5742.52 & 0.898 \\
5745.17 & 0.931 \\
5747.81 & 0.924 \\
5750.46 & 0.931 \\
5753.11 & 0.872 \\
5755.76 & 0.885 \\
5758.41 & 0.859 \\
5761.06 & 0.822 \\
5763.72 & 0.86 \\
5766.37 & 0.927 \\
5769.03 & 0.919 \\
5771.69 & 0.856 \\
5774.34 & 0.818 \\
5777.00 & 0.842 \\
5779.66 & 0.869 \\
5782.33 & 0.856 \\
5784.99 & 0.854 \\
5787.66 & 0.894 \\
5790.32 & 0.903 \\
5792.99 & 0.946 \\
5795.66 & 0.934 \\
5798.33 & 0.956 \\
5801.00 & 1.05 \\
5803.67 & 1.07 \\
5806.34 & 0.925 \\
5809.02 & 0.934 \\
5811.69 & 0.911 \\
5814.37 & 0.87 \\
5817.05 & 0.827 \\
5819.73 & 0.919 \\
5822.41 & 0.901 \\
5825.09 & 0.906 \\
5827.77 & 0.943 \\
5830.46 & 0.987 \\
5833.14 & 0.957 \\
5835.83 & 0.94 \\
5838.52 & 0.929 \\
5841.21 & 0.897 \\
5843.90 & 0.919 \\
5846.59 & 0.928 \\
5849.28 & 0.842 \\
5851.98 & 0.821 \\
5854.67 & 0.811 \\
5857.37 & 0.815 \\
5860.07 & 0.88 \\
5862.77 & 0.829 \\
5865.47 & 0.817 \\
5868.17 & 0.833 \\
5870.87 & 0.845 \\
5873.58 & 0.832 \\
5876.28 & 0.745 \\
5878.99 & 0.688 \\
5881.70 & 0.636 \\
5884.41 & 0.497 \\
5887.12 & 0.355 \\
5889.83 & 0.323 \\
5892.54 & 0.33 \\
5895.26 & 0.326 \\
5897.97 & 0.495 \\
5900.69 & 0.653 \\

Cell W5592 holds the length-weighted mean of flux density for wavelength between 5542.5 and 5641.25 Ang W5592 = 0.764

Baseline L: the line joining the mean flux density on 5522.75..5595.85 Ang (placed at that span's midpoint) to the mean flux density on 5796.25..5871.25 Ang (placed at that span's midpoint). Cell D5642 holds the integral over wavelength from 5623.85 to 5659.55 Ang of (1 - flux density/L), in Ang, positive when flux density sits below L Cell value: 1.6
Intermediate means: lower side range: 0.769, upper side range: 0.903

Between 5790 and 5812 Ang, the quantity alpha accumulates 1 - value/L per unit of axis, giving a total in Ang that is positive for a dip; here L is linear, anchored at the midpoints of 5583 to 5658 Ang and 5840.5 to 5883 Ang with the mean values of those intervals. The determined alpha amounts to -4.4 Ang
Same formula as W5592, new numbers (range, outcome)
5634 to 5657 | 0.786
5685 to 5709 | 0.817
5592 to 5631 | 0.742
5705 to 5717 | 0.83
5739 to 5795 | 0.885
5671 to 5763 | 0.853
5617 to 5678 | 0.777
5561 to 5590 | 0.758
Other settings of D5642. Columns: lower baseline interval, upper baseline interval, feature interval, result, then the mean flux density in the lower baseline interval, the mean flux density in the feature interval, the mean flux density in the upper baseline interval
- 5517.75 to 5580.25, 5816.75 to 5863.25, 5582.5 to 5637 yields 4.8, 0.787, 0.739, 0.894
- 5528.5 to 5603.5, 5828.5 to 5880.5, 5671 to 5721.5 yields -1.3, 0.761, 0.827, 0.859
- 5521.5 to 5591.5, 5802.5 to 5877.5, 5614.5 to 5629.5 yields 1.0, 0.773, 0.745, 0.887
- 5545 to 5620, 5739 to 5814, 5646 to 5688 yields 1.9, 0.763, 0.789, 0.905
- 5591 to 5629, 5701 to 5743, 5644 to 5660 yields 0.3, 0.741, 0.769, 0.856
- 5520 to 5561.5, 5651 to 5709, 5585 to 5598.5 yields 1.9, 0.789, 0.683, 0.801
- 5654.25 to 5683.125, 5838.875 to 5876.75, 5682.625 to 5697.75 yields -0.6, 0.79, 0.829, 0.848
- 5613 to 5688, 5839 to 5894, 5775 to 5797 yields -3.9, 0.781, 0.885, 0.734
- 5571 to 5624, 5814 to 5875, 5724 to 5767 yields -3.3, 0.739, 0.887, 0.88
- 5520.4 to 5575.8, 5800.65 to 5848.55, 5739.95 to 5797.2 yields 1.0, 0.788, 0.886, 0.931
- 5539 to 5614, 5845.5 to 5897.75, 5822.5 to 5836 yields -4.7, 0.765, 0.943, 0.686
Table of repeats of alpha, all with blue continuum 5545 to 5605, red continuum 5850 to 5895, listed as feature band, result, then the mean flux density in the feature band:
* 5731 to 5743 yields -3.01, 0.897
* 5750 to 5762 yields -2.67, 0.872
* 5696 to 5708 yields -1.29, 0.804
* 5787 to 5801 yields -4.72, 0.94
